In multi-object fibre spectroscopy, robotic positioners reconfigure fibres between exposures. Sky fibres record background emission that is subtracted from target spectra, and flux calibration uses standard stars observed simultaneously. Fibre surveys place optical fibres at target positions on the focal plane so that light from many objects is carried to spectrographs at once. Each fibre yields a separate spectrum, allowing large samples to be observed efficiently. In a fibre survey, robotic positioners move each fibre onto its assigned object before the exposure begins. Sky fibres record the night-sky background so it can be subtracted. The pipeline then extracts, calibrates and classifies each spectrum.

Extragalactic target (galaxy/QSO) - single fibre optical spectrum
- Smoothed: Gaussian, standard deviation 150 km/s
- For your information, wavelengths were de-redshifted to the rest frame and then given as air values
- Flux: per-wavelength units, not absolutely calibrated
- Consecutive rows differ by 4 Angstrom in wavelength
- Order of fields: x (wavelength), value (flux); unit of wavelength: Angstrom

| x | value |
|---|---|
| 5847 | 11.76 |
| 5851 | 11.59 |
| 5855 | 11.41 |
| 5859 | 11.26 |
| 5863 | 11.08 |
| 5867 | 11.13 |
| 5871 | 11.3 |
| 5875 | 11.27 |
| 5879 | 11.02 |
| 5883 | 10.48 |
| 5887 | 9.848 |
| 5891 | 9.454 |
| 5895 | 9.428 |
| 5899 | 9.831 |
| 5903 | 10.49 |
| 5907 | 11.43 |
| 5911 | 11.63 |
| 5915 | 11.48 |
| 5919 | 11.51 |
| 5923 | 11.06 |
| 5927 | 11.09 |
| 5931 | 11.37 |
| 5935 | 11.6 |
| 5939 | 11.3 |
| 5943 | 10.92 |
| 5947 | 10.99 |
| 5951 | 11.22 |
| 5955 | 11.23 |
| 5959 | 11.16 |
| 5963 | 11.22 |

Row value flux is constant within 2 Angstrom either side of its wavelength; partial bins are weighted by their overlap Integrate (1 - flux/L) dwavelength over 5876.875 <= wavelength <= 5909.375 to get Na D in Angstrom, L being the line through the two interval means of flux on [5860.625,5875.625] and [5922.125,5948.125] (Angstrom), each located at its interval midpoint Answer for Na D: 2.7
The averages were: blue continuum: 11.2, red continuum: 11.2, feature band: 10.3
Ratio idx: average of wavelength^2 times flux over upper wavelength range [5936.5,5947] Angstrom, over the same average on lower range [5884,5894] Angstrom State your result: 1.2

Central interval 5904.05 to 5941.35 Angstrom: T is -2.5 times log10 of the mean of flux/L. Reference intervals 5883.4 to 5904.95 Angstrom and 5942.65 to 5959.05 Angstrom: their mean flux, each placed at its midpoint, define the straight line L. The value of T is -0.09 mag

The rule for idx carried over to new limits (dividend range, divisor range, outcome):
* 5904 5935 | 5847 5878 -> 1.02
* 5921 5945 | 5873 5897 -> 1.11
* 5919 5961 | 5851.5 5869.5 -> 1.02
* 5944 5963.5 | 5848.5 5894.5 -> 1.06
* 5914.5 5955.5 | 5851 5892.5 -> 1.06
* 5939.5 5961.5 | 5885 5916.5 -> 1.08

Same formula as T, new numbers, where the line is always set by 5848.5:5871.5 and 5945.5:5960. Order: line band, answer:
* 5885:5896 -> 0.174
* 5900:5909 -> 0.039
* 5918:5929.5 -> 0.000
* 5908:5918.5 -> -0.030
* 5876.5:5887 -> 0.066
